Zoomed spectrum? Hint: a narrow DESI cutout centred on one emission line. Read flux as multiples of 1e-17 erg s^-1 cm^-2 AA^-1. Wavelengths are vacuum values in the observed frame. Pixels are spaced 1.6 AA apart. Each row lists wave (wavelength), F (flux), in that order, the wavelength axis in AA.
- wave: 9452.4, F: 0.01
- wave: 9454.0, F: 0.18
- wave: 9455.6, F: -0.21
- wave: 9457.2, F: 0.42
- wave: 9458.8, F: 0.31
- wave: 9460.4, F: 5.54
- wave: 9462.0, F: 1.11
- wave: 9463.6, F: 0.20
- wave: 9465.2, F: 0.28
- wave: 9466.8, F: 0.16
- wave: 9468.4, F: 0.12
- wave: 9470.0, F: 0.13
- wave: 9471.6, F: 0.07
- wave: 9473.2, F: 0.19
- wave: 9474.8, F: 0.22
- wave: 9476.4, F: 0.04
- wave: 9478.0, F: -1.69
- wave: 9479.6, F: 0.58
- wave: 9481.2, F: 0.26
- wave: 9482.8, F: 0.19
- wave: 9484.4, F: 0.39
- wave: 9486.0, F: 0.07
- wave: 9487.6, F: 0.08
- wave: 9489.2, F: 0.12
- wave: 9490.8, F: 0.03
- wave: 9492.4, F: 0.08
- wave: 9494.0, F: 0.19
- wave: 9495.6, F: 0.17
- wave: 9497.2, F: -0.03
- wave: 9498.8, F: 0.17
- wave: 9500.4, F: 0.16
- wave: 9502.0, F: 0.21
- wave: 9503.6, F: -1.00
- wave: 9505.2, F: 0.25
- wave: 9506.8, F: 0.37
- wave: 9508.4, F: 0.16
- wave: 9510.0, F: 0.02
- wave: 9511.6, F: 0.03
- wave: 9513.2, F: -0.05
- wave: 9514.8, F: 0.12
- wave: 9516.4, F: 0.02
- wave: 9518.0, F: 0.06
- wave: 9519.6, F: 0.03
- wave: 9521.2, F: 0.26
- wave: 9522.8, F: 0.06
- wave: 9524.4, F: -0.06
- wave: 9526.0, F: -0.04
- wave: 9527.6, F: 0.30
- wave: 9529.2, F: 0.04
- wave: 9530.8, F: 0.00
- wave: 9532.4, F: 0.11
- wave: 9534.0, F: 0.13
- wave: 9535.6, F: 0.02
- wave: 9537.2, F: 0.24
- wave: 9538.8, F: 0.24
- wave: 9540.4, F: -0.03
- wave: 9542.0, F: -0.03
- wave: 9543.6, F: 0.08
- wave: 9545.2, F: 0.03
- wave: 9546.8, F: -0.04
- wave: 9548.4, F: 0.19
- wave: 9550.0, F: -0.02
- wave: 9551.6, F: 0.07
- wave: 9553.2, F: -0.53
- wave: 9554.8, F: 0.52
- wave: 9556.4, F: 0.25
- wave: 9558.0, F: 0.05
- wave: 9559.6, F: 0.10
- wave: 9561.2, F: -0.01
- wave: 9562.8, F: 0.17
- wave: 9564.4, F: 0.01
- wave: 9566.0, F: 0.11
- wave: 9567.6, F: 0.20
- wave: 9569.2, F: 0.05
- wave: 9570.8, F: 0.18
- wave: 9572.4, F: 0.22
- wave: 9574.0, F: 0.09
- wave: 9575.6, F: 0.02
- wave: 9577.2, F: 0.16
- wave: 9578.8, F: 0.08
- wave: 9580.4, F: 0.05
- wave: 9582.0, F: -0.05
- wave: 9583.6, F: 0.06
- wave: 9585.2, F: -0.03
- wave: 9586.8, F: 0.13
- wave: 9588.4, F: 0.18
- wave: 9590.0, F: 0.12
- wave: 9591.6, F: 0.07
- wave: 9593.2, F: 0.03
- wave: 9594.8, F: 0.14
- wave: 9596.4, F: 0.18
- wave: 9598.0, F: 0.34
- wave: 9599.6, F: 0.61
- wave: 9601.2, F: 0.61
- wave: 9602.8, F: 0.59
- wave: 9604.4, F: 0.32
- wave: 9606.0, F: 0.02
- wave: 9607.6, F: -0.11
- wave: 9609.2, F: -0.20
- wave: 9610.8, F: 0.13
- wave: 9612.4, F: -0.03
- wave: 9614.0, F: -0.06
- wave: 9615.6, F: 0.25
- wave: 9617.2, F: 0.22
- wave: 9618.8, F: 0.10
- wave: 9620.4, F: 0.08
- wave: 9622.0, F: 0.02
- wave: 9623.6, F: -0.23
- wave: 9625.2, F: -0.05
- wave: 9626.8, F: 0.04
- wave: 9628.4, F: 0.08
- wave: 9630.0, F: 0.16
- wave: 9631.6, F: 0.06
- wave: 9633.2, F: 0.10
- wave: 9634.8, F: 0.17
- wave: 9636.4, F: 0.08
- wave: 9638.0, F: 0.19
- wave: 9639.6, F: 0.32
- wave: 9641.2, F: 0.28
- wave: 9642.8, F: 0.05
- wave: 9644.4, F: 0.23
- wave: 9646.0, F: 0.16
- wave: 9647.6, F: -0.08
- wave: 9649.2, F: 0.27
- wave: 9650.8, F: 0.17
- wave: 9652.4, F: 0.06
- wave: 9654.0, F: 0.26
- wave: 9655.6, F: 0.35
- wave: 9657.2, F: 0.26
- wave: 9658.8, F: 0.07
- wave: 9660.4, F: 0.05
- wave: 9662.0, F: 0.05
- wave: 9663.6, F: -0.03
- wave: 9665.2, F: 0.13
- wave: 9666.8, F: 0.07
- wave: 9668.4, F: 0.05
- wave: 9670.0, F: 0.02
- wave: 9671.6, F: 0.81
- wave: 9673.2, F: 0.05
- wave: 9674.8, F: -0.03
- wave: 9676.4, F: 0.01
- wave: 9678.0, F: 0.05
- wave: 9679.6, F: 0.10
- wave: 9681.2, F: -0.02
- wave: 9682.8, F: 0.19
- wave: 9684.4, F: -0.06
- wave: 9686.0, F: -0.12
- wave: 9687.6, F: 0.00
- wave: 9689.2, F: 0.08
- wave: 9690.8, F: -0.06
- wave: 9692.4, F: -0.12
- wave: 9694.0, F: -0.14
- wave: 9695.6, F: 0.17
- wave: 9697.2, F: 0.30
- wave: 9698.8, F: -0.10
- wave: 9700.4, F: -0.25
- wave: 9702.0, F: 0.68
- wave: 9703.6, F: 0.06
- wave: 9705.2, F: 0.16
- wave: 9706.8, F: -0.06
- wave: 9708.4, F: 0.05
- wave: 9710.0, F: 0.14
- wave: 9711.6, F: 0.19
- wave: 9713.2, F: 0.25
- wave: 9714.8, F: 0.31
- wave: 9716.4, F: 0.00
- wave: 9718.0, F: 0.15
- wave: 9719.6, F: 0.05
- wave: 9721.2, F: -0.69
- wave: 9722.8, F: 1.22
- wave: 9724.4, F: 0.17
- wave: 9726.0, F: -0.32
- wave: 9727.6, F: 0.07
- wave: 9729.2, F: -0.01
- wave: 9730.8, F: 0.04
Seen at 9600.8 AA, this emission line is Hgamma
